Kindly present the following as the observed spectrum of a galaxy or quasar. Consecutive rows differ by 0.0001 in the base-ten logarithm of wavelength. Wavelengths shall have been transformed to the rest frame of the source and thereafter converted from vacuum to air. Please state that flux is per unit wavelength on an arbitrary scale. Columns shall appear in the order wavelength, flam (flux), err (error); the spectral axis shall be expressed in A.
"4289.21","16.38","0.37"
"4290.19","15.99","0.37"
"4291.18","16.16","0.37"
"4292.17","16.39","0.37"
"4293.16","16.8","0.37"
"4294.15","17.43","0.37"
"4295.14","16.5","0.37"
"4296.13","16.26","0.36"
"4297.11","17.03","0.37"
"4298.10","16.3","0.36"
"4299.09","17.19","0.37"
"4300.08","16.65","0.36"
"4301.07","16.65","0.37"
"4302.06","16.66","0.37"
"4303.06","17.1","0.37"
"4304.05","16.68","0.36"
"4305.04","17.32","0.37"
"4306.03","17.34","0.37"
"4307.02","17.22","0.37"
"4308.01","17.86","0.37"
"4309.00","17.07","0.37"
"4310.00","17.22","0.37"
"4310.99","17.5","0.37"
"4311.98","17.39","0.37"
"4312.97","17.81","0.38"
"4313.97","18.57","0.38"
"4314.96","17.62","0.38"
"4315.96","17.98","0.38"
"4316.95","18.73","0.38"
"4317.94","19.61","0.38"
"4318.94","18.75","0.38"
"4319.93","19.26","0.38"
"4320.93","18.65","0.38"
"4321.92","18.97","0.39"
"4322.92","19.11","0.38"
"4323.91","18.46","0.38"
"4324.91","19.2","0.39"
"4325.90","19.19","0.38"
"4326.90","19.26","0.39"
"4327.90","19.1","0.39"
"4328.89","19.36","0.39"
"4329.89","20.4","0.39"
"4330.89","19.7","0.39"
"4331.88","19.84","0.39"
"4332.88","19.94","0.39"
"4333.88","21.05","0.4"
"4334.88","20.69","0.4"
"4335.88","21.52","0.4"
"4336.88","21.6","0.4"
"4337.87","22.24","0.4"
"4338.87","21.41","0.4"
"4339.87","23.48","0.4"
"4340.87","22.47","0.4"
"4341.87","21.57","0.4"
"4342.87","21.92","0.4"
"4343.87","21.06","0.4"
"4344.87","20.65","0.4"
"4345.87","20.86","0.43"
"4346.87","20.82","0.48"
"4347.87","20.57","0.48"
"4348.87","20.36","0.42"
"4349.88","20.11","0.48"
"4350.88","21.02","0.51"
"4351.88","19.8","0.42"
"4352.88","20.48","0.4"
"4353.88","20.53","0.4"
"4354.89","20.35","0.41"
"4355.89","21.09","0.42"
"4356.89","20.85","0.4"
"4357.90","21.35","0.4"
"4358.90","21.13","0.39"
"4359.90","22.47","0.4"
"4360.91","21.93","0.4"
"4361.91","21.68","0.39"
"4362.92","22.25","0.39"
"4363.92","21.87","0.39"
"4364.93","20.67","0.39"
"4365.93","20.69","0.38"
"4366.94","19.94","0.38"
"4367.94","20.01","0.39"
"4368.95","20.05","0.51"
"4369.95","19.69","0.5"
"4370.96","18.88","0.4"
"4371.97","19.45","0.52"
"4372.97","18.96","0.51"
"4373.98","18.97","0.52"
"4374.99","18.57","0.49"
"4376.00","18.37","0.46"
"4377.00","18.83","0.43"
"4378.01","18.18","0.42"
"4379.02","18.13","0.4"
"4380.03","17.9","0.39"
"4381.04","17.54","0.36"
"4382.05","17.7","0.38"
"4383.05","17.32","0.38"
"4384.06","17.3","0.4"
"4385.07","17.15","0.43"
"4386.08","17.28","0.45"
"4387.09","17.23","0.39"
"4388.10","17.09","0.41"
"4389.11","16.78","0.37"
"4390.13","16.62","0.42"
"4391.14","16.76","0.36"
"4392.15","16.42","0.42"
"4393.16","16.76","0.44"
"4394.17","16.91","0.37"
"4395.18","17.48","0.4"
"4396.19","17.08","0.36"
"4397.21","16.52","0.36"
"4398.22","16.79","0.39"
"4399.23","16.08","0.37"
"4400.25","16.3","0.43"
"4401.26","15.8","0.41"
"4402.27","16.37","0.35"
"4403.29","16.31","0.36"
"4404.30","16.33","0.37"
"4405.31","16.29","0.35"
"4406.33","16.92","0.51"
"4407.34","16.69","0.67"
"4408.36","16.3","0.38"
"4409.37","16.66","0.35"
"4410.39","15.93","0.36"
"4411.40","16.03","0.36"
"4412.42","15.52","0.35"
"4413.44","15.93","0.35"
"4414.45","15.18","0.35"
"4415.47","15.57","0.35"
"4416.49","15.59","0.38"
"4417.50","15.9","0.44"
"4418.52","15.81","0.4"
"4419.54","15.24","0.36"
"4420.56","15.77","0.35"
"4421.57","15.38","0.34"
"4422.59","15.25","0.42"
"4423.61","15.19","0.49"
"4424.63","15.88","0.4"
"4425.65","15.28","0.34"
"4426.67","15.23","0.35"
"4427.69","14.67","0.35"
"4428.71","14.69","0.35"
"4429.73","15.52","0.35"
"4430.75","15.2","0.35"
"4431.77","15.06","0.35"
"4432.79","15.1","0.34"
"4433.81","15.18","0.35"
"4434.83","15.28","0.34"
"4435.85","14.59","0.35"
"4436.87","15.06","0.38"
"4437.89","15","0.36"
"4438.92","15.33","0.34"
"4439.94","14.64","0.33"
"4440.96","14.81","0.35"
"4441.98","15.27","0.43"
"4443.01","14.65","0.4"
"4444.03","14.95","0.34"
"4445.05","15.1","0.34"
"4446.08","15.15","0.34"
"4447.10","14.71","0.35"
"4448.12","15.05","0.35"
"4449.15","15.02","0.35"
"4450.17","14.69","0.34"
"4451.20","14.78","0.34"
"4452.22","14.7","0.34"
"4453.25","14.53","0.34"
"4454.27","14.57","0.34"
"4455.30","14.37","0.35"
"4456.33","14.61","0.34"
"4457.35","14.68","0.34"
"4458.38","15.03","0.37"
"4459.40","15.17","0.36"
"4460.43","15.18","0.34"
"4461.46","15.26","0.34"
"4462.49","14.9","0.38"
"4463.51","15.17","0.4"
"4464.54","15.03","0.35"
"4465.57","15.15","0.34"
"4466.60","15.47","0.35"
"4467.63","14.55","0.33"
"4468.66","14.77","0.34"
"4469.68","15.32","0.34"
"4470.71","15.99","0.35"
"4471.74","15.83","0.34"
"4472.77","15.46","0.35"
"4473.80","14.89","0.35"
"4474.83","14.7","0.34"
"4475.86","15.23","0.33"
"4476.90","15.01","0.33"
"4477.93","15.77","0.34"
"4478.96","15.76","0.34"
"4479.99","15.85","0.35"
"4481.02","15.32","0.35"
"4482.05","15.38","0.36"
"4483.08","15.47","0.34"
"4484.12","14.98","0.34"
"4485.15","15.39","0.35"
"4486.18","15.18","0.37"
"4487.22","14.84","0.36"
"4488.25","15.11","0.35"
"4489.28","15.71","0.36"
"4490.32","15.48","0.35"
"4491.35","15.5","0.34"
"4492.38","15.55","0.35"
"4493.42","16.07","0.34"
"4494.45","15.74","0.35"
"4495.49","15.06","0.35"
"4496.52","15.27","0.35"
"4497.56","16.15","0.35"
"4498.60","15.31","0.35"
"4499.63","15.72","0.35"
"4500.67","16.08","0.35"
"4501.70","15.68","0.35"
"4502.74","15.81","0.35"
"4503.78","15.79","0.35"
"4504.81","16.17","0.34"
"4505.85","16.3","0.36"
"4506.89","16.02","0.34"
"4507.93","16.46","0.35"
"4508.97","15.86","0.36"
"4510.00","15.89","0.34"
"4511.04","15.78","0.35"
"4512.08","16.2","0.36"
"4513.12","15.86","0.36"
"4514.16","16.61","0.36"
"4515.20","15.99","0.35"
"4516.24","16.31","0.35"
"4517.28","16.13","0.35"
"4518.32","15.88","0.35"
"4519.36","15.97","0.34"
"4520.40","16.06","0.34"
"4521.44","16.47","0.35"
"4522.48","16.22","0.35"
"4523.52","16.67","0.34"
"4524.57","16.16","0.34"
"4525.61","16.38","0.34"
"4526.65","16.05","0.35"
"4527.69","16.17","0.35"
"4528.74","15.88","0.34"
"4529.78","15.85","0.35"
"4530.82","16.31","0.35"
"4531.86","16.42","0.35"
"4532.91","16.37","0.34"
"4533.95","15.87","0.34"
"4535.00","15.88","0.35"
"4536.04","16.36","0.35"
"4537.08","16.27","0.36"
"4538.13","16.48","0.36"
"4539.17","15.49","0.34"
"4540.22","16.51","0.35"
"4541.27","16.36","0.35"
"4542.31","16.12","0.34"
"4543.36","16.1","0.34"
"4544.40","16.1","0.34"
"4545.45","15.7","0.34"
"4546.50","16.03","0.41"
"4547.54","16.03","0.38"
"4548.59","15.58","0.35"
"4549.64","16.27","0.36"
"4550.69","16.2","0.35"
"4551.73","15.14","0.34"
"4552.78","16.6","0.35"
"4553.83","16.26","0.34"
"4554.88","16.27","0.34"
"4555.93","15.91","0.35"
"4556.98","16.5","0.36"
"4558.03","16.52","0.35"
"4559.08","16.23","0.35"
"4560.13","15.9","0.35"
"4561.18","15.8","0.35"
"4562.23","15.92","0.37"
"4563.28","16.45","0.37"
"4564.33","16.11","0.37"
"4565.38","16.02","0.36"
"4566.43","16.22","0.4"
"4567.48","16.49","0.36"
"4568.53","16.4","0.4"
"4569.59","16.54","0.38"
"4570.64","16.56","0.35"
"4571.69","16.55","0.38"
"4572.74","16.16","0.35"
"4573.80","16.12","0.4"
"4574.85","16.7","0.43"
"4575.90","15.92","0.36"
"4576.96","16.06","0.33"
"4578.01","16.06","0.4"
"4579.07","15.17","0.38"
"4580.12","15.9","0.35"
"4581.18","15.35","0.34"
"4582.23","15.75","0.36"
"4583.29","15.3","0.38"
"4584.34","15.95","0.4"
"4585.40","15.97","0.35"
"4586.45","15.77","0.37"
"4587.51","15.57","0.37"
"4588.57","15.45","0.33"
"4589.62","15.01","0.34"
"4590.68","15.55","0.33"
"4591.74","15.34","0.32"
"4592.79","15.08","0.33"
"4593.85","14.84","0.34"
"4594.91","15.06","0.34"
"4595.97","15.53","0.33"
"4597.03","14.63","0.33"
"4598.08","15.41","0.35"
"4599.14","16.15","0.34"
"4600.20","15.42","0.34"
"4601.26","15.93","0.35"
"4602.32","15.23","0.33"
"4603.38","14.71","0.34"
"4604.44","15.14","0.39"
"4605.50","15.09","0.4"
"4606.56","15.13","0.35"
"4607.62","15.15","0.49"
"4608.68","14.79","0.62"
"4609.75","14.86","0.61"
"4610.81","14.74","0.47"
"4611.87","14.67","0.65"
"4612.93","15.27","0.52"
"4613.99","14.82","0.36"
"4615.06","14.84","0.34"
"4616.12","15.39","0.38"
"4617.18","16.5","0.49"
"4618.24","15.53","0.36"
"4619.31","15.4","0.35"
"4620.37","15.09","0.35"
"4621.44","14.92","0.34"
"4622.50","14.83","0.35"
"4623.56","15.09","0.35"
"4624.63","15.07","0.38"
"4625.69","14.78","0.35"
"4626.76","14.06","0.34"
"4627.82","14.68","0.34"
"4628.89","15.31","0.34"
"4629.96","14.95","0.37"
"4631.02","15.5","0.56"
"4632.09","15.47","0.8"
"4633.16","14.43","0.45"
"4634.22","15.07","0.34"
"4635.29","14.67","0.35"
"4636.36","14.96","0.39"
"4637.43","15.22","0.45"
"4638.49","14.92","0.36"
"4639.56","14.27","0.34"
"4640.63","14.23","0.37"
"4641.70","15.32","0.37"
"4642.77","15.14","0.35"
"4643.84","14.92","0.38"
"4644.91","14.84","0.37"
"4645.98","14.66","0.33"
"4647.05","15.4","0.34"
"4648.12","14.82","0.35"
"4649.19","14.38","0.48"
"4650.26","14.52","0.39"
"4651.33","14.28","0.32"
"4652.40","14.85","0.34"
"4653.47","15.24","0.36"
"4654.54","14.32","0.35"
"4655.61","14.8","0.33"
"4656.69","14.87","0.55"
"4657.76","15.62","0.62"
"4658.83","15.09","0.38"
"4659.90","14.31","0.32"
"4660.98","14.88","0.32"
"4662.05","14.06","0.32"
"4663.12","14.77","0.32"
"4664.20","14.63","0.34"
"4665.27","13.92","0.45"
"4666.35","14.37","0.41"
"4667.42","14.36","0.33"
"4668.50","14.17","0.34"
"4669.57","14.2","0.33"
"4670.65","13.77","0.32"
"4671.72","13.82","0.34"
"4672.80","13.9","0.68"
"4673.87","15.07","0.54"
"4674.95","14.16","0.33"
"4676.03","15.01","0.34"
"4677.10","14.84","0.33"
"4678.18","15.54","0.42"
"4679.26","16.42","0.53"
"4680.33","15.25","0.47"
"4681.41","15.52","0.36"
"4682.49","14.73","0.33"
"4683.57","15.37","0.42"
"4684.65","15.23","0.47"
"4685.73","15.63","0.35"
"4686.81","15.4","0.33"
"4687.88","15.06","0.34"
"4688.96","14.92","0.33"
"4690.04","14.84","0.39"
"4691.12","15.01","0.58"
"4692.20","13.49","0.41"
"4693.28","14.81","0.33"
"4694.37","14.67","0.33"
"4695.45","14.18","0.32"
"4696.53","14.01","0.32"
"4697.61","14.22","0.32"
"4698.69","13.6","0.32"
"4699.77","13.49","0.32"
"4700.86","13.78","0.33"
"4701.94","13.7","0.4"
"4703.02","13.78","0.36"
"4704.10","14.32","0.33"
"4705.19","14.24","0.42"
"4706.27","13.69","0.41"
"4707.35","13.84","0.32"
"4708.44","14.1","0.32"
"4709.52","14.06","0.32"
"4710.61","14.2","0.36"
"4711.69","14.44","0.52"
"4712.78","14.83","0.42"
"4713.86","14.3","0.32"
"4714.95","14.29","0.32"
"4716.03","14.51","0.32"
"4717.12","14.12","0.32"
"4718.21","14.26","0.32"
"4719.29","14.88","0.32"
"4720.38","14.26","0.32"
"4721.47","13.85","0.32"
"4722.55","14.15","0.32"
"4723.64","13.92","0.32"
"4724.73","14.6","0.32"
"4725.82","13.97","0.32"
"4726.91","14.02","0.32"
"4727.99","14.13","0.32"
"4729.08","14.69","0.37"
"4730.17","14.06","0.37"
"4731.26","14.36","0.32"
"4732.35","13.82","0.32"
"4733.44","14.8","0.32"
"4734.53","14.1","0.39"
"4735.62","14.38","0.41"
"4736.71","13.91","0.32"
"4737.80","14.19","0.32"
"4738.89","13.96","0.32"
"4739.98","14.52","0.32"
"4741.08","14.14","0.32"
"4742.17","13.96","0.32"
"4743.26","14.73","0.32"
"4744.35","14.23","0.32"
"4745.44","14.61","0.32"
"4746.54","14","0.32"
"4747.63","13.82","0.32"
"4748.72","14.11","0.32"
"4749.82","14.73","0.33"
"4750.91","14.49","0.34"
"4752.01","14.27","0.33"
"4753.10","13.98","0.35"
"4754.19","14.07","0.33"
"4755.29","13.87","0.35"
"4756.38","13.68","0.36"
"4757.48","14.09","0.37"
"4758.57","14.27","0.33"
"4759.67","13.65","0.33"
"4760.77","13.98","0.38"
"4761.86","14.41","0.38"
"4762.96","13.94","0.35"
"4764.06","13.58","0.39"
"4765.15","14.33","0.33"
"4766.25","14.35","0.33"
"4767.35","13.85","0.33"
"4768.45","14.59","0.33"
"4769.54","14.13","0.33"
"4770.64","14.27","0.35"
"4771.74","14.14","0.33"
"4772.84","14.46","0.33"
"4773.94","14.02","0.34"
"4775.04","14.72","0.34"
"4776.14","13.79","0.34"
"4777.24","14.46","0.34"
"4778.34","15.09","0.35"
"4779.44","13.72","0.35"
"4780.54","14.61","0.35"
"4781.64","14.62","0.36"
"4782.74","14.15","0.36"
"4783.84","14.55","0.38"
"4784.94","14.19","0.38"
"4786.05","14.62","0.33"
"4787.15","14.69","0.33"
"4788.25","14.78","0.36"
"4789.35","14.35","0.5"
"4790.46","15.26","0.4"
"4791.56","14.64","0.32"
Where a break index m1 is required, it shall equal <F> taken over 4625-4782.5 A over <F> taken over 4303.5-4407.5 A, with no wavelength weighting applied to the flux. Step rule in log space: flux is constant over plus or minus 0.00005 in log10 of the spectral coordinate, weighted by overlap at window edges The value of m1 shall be 0.8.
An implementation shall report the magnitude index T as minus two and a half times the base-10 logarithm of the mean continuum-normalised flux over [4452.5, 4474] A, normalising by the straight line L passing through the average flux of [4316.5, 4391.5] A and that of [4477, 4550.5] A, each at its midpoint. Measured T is 0.14 mag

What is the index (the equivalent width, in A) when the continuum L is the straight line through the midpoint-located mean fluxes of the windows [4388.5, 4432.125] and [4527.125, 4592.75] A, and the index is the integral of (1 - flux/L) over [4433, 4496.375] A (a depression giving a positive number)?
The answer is 3.5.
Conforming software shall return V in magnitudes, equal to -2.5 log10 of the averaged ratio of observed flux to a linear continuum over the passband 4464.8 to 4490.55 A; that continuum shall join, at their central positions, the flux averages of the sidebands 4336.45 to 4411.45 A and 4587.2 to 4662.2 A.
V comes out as 0.14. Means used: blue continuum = 19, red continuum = 15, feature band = 15.3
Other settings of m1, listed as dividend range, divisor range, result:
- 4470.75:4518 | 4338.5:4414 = 0.83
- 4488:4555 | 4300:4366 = 0.81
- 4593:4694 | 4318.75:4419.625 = 0.79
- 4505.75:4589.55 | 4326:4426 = 0.87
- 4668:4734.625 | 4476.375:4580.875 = 0.90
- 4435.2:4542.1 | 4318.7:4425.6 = 0.83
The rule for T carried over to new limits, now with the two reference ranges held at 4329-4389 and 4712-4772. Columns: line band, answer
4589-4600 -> 0.081 mag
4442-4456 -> 0.253 mag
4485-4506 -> 0.153 mag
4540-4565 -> 0.065 mag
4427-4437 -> 0.250 mag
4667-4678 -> 0.066 mag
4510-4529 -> 0.094 mag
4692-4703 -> 0.067 mag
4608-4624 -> 0.070 mag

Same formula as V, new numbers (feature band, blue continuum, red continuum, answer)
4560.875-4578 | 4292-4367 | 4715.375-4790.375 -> 0.016 mag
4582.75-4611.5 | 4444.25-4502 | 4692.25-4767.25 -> -0.042 mag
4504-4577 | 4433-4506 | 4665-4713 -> -0.082 mag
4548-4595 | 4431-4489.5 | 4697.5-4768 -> -0.087 mag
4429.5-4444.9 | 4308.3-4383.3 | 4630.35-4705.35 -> 0.217 mag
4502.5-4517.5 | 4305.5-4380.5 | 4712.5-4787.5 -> 0.094 mag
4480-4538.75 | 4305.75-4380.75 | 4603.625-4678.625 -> 0.075 mag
